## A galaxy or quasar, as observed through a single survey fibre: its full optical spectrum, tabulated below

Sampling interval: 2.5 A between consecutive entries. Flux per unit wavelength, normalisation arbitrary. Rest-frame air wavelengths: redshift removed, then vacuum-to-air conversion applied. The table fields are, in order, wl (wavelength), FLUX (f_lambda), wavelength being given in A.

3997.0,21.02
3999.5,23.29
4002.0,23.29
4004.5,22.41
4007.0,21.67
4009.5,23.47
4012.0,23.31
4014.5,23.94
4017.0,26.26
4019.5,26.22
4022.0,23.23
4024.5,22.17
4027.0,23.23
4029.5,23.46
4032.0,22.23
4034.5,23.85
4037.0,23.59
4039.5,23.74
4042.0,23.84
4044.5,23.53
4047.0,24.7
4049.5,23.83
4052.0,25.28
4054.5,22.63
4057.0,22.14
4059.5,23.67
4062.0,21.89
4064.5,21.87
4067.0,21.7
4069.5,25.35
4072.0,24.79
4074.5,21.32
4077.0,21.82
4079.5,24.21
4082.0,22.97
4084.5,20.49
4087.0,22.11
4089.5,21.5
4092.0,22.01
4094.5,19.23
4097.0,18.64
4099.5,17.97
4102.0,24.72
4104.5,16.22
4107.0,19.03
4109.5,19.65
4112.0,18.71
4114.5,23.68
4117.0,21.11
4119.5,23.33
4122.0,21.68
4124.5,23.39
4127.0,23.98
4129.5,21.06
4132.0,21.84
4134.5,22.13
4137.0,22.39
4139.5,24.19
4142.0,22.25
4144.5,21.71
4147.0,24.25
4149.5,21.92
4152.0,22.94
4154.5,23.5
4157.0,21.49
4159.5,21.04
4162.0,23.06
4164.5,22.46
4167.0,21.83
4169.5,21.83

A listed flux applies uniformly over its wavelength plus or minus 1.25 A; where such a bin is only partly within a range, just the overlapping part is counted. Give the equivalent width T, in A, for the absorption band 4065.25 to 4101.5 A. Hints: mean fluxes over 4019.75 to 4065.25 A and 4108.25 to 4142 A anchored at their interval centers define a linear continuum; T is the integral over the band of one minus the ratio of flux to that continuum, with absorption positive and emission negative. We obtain 1.5 A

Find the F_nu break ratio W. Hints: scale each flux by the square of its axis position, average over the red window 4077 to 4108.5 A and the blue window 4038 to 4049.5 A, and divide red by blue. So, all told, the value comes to 0.9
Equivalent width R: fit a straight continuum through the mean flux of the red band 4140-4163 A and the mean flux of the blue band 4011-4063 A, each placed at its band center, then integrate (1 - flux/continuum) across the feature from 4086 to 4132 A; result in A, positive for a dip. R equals 3.8 A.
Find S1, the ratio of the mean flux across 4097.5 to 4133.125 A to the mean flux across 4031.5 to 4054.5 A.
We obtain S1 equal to 0.9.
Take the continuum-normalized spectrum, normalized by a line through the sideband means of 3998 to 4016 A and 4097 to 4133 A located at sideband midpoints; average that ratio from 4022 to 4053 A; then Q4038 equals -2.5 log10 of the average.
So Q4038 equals -0.05 mag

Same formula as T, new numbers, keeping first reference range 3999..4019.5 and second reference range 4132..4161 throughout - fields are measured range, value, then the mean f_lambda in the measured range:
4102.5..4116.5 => 1.8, 19.8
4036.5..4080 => -0.1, 23.3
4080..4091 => 0.5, 21.9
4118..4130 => 0.0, 22.8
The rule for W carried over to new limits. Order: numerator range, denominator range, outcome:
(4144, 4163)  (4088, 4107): 1.16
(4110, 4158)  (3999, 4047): 1.00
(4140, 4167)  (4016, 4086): 1.01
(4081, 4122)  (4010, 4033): 0.91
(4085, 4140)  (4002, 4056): 0.94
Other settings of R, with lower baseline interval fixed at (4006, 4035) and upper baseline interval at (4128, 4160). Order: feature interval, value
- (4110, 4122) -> 0.58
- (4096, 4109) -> 1.97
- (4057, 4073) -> 0.04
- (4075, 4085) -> 0.26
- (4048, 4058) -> -0.11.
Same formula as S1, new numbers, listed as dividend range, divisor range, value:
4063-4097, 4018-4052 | 0.93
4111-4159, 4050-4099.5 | 1.01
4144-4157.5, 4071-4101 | 1.06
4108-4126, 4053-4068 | 0.97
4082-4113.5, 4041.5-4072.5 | 0.86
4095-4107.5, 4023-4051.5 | 0.82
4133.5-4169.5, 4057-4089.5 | 0.99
